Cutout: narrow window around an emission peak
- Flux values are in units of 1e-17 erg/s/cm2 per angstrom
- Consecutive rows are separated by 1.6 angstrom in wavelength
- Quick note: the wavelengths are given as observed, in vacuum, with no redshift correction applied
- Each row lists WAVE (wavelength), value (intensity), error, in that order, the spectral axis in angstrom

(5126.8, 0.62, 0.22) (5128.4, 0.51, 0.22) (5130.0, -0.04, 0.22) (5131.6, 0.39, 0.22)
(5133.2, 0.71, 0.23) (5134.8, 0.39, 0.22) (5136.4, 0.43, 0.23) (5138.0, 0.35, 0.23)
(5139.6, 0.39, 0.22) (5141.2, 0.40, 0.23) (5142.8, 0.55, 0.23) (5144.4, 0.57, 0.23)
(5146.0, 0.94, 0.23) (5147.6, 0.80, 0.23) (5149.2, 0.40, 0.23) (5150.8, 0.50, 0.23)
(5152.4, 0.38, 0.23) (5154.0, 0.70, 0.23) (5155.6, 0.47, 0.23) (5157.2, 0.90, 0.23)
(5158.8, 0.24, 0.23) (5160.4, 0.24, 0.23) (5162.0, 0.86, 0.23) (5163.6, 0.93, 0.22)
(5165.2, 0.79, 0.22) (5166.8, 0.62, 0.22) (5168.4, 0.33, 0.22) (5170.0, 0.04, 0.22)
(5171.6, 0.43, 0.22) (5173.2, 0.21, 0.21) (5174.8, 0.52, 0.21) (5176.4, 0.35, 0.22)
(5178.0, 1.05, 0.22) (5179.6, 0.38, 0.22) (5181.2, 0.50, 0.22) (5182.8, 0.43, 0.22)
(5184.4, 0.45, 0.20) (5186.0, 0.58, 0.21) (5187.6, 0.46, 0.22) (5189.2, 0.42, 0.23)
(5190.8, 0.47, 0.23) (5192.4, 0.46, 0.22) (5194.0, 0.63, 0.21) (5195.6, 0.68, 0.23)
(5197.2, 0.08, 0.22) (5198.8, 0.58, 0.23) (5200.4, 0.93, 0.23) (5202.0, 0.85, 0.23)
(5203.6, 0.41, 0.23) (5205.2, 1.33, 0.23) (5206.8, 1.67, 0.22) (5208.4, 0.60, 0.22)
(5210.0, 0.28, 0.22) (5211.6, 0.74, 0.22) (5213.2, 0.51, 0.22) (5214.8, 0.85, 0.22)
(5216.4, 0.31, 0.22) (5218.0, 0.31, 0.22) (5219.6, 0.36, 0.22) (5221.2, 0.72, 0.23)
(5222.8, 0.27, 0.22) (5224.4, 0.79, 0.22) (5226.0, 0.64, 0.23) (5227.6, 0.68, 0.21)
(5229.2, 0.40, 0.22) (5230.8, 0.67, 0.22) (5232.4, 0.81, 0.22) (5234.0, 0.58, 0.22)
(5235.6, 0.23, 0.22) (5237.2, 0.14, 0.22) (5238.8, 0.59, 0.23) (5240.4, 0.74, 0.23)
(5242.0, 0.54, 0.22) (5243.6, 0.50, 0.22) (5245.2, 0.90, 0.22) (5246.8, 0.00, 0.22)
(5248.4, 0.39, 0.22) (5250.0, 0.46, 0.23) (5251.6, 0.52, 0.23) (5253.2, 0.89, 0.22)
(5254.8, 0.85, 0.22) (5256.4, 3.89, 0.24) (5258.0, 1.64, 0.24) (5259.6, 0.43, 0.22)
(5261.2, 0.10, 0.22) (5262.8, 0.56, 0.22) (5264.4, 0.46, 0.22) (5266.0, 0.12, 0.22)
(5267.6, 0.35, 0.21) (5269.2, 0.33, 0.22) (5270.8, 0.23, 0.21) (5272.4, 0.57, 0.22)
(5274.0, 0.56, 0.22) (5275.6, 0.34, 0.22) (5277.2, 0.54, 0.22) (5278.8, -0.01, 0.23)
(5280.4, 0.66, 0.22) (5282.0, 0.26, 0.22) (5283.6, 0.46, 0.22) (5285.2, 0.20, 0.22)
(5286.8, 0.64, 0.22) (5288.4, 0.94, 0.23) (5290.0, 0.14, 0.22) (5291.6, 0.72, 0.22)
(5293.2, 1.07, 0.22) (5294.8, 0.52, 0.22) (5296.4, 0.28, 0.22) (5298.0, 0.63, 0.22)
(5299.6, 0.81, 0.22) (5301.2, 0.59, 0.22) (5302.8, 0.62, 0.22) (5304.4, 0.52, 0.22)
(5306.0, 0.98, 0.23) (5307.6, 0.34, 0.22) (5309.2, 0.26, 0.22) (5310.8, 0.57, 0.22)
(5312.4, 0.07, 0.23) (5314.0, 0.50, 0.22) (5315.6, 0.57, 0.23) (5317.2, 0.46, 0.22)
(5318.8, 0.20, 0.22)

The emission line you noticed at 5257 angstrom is [O III] 5007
